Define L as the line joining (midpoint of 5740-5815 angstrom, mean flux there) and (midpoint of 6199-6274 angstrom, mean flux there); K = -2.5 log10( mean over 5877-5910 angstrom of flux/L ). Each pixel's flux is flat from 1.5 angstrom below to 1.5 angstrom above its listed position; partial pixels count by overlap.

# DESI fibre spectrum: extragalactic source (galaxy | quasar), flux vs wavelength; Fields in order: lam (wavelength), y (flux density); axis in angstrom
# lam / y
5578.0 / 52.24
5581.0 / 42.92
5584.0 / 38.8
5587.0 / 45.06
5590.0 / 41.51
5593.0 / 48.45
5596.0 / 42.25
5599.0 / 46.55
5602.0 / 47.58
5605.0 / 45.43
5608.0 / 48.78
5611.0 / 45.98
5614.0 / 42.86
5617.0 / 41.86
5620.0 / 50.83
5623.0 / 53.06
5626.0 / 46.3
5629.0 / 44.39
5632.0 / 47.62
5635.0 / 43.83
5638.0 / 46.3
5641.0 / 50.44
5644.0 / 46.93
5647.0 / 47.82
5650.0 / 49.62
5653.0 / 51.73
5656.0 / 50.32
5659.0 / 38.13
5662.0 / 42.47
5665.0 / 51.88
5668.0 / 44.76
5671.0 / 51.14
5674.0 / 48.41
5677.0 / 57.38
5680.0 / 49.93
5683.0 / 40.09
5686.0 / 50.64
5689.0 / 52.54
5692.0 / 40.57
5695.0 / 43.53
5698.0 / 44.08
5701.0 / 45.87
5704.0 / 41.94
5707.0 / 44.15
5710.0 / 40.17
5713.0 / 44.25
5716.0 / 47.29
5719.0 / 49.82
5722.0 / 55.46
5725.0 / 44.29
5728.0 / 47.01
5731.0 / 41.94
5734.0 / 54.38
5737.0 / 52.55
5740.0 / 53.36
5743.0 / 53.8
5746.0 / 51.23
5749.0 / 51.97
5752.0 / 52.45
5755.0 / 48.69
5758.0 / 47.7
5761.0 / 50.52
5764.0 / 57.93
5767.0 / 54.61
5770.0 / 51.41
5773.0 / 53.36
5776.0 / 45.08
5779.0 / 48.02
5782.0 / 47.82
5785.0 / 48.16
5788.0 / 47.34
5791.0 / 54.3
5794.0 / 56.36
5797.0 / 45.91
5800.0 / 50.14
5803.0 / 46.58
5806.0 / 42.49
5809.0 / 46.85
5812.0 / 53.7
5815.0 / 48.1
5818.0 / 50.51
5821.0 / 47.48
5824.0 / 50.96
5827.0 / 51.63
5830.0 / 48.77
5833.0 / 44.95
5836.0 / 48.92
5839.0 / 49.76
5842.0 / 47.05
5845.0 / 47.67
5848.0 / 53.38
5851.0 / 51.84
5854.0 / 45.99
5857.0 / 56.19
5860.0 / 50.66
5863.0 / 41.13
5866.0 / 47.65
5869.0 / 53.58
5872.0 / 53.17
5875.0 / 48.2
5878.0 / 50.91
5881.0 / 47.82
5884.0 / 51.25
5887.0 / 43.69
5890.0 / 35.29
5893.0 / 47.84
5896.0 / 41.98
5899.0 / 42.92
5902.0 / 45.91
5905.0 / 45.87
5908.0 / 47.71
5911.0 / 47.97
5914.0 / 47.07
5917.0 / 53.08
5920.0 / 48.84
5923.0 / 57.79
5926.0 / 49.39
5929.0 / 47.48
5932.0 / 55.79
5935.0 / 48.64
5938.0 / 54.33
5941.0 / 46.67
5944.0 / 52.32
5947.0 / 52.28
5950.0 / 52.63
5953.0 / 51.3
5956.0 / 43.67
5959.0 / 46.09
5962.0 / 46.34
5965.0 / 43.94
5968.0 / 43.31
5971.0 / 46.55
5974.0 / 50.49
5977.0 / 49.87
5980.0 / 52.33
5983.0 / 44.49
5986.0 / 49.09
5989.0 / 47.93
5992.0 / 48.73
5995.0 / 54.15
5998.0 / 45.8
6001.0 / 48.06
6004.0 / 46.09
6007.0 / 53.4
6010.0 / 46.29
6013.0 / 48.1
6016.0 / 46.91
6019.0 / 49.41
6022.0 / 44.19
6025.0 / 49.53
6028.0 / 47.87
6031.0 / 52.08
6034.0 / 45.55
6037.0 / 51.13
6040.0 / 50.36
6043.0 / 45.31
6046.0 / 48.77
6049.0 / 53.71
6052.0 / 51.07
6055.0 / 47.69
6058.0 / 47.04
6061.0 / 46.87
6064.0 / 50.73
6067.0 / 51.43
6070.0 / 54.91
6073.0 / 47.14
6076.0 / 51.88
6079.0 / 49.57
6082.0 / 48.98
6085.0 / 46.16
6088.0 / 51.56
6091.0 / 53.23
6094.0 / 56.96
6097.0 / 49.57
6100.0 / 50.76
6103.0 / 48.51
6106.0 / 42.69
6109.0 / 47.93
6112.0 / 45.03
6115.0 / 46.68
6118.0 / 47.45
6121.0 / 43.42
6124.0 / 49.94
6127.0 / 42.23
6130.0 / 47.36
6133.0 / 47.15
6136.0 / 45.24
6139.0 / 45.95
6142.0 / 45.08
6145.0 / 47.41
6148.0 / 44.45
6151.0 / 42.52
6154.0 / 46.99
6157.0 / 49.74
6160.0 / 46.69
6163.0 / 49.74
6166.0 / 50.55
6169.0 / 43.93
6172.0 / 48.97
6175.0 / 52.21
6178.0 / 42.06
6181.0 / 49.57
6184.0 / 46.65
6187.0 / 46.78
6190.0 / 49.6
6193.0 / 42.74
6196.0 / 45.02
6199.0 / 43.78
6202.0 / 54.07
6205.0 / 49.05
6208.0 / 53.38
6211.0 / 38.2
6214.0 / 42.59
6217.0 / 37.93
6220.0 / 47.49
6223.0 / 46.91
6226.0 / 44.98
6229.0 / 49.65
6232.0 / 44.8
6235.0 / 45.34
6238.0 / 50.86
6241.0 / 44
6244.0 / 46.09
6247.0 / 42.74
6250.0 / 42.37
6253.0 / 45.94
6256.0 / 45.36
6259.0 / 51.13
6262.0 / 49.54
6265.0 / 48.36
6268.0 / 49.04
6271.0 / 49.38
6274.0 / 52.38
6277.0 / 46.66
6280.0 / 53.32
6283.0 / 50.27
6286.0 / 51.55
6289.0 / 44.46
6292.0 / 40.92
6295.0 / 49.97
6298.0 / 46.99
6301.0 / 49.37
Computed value 0.09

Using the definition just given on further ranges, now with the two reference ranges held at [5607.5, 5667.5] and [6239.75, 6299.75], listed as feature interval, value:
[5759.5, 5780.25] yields -0.10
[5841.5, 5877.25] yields -0.06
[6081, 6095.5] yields -0.09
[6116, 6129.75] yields 0.03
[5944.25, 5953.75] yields -0.11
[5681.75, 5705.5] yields 0.05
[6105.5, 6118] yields 0.03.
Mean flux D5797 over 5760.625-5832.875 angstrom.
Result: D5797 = 49.8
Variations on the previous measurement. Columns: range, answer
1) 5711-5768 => 50.4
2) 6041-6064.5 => 48.9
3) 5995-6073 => 49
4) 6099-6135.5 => 46.5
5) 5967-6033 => 48.4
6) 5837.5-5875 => 49.8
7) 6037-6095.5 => 50.2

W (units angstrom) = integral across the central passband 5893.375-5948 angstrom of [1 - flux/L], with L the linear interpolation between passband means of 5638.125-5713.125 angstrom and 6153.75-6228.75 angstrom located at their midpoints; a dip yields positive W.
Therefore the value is -2.75 angstrom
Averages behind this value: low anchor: 46.8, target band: 49.2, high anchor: 46.8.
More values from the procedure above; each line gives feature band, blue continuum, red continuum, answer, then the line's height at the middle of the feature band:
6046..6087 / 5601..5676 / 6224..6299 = -2.1 angstrom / 47.4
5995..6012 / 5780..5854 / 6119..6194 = -0.2 angstrom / 47.8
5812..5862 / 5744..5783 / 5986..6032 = 0.5 angstrom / 50.2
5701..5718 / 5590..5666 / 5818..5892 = 1.2 angstrom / 47.4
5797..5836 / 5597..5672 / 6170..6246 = -1.3 angstrom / 46.8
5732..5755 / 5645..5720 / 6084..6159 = -2.7 angstrom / 46.8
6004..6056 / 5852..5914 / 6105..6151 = -2.7 angstrom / 46.4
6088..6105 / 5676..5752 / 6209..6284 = -1.6 angstrom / 47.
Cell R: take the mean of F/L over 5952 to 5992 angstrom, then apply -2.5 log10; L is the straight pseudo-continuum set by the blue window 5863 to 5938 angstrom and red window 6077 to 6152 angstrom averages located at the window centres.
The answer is 0.016 mag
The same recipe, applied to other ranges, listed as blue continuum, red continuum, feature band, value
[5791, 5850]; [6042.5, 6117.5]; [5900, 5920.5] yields 0.03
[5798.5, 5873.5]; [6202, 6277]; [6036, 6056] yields -0.04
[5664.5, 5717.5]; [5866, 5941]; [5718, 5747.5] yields -0.08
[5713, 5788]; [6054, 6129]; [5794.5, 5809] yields 0.07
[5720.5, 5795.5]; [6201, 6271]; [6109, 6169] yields 0.02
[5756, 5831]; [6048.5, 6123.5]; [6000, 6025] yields 0.03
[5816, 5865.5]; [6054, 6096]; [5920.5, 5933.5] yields -0.06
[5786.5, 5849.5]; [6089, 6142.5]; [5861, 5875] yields 0.00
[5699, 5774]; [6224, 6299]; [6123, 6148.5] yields 0.04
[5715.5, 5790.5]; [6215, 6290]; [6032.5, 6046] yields 0.01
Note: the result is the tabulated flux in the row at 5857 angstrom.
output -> 56.19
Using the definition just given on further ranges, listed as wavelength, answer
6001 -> 48.06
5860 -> 50.66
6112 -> 45.03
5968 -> 43.31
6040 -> 50.36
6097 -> 49.57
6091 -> 53.23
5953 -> 51.3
